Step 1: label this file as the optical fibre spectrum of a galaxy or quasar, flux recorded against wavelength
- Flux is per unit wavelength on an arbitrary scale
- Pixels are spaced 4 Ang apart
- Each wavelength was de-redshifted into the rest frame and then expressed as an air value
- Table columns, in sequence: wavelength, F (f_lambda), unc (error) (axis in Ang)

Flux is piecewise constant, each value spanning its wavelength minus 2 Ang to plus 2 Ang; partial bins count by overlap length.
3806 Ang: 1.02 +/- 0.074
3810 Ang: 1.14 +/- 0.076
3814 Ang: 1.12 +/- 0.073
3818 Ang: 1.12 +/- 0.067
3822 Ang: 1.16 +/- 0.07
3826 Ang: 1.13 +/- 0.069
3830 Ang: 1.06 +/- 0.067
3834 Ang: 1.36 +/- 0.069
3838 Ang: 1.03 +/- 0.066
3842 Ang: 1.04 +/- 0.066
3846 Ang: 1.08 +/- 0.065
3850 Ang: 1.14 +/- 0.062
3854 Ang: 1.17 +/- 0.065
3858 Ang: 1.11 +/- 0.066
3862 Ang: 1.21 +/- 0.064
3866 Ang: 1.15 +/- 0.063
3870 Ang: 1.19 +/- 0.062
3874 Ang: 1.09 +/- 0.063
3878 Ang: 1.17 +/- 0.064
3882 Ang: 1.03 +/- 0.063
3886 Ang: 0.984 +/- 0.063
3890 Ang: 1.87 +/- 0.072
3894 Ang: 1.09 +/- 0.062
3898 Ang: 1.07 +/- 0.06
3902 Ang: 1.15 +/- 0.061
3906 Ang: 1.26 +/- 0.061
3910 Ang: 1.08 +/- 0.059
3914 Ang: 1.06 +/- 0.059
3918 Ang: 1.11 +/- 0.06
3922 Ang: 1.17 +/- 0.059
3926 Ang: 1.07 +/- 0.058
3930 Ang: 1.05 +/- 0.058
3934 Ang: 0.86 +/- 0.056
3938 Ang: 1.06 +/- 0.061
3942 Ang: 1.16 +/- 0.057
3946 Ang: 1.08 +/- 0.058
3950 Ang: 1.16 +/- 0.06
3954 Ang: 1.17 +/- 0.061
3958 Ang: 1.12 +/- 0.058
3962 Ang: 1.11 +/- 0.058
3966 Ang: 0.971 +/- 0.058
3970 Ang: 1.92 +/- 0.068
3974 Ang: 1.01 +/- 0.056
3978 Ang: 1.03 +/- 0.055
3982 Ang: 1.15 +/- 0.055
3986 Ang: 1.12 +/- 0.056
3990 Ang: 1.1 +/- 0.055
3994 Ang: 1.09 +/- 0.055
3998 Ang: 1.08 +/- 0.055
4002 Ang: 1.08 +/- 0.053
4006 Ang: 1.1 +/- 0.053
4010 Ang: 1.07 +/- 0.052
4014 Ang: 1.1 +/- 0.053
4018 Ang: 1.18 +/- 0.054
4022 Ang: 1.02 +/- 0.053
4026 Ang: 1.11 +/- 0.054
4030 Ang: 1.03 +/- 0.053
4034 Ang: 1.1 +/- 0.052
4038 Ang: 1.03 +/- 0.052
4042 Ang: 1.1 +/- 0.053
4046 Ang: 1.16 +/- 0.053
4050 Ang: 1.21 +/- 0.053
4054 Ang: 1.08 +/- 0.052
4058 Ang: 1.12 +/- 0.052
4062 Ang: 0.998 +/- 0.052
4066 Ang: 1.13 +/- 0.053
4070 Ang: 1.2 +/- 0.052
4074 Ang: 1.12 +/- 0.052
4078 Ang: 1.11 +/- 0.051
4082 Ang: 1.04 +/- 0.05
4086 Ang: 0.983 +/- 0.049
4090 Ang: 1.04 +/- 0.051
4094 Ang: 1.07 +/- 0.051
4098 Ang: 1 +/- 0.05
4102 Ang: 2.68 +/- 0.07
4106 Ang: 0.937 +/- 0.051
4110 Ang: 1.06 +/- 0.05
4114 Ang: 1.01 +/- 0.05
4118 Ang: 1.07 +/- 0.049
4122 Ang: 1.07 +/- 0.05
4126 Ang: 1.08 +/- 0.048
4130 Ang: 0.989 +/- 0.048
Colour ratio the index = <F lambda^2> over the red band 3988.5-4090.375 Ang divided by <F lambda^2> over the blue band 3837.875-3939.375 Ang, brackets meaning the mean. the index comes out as 1.0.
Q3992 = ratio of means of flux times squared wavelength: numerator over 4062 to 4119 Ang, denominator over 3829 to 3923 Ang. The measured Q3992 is 1.1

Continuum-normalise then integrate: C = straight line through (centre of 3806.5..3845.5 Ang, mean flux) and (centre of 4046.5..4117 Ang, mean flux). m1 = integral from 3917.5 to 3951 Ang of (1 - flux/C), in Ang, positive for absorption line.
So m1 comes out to 1.9 Ang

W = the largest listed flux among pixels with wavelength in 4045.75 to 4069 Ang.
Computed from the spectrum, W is 1.21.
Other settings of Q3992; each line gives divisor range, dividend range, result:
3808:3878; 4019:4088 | 1.07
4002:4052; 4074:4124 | 1.10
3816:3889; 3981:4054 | 1.06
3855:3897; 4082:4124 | 1.12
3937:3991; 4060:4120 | 1.07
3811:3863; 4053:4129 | 1.15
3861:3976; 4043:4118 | 1.09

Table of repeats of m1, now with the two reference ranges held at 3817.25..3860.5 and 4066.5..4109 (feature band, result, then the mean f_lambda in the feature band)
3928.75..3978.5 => 1.4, 1.14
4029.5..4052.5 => 1.7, 1.11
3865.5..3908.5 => -1.6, 1.19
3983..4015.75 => 2.4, 1.09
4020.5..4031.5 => 1.2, 1.06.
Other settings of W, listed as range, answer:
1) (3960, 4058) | 1.92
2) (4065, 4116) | 2.68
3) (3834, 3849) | 1.36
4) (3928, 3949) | 1.16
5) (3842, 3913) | 1.87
